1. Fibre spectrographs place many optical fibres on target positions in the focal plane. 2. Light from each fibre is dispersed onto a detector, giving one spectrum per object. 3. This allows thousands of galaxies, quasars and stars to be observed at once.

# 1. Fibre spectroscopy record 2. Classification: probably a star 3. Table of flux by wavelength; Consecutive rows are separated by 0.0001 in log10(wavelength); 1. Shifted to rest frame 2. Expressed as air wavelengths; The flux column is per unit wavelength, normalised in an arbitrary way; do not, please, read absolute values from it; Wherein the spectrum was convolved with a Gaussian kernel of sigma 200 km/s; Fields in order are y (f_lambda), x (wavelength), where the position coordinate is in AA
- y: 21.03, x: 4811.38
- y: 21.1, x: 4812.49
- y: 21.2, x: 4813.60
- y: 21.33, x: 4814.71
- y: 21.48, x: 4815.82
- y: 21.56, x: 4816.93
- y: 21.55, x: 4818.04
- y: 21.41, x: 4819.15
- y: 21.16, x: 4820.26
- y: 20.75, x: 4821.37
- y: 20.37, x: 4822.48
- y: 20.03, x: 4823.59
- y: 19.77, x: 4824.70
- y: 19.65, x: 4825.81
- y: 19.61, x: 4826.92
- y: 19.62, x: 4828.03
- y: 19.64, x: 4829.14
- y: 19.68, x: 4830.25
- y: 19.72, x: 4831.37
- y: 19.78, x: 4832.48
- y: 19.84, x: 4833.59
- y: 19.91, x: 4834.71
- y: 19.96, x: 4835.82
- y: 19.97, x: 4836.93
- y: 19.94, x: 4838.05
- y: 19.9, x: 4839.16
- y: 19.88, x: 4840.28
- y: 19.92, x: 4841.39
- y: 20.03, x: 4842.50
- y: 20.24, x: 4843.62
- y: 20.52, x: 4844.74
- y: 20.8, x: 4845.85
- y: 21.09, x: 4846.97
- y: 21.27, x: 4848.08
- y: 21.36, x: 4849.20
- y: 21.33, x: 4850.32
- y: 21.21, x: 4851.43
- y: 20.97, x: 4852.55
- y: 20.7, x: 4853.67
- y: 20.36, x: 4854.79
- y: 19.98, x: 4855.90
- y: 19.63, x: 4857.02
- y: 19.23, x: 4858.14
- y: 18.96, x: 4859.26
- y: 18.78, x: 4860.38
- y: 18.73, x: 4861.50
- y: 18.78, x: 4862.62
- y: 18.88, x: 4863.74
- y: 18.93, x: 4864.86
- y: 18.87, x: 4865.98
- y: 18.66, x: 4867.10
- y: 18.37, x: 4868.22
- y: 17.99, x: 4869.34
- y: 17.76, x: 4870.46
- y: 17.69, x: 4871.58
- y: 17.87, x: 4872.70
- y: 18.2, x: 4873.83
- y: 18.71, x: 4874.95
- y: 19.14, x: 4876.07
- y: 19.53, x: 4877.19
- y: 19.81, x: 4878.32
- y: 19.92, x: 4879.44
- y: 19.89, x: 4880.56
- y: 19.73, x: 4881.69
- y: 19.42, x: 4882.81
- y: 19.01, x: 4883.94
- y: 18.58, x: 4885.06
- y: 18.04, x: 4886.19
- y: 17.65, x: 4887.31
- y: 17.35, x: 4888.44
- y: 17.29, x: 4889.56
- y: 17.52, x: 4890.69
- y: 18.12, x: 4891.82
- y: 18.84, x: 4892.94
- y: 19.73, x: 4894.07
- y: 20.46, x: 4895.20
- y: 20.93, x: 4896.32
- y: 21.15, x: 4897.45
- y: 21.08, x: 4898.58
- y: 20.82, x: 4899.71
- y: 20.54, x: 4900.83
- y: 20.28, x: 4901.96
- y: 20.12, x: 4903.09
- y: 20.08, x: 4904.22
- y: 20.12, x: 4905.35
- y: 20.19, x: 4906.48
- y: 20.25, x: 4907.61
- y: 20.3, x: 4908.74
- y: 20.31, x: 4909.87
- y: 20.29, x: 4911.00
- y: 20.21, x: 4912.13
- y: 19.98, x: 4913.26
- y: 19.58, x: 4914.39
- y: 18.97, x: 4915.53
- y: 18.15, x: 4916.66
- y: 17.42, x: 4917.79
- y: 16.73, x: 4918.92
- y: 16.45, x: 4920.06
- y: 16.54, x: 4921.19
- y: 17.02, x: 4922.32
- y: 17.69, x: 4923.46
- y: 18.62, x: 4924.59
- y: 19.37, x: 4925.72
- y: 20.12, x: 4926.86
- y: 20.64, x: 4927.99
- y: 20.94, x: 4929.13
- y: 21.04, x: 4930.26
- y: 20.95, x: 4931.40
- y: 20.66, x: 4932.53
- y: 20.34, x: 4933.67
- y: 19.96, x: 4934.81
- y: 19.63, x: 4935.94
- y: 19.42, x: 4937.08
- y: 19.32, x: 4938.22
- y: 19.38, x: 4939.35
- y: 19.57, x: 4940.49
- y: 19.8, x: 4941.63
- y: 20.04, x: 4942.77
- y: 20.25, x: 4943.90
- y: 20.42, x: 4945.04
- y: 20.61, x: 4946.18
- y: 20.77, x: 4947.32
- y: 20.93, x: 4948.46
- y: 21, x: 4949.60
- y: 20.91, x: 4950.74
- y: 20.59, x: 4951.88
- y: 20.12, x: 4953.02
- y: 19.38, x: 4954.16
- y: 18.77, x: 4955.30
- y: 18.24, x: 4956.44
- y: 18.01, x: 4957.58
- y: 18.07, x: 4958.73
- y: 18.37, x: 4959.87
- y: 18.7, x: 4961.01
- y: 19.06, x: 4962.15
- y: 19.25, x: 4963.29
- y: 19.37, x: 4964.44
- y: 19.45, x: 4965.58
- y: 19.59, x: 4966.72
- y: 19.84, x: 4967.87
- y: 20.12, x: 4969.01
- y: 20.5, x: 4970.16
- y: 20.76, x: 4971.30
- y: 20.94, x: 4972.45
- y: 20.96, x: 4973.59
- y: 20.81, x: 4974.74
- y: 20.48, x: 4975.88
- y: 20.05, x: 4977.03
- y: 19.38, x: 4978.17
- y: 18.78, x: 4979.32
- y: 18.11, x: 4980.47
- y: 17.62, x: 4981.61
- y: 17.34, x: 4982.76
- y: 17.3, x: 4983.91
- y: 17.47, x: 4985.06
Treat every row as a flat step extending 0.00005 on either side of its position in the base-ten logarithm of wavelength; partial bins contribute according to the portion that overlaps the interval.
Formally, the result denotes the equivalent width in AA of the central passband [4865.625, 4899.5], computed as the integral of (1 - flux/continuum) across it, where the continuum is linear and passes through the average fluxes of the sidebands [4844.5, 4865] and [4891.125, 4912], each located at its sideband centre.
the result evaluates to 2.1 AA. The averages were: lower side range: 20.1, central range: 18.9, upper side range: 20.2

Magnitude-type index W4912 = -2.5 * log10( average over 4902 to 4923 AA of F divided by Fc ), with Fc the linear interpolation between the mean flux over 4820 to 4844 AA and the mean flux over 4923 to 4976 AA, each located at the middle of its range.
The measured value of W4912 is 0.05 mag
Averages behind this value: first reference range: 20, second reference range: 19.9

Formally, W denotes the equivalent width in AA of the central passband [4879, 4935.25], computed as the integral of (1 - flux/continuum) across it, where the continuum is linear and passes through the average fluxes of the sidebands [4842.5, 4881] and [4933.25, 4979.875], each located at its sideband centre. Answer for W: 0.8 AA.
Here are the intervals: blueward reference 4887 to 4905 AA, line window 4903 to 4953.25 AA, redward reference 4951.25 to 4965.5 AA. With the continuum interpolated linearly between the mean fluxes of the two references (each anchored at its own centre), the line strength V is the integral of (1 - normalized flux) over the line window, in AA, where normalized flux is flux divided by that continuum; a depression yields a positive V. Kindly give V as -1.1 AA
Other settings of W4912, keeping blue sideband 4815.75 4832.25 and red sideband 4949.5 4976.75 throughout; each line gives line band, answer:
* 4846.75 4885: 0.04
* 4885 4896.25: 0.09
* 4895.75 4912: -0.03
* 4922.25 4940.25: 0.00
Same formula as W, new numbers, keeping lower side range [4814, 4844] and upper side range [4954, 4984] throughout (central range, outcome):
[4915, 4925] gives 1.1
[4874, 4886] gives 0.4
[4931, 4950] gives -0.7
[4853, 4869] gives 0.7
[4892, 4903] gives -0.3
